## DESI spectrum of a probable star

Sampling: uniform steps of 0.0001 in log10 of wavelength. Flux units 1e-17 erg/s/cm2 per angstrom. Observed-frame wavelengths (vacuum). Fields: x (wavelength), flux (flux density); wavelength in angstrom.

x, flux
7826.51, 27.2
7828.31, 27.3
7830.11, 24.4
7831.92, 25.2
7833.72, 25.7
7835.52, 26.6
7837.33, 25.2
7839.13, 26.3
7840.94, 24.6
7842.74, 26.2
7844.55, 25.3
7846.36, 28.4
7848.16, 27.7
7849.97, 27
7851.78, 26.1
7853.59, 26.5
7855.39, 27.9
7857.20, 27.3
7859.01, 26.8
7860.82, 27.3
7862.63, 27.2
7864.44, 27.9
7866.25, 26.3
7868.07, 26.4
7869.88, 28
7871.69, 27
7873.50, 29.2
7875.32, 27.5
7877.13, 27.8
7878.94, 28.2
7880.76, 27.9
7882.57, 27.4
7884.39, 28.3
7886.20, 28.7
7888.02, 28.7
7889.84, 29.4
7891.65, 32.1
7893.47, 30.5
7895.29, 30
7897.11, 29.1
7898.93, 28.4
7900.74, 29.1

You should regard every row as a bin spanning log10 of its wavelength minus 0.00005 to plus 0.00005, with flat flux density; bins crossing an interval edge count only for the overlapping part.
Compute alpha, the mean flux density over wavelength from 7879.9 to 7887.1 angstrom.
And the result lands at 28.1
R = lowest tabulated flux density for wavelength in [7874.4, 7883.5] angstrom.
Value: 27.4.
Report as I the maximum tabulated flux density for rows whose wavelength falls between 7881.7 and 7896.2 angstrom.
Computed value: 32.1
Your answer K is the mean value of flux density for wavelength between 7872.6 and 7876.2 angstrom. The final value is 28.3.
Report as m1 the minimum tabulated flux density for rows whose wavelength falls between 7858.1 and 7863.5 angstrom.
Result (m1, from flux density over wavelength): 26.8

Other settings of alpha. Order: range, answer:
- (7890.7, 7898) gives 30.4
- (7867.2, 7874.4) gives 27.7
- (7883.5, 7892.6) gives 29.5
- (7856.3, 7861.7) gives 27.1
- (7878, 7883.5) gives 27.8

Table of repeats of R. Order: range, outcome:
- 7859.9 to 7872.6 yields 26.3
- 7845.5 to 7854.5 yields 26.1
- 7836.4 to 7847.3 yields 24.6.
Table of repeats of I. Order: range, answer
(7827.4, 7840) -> 27.3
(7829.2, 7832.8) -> 25.2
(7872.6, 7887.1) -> 29.2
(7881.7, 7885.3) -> 28.3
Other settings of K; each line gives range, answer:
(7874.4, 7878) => 27.6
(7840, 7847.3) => 26.1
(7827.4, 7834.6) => 25.7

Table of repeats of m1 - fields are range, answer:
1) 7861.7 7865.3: 27.2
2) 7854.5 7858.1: 27.3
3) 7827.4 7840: 24.4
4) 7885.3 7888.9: 28.7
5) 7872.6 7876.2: 27.5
